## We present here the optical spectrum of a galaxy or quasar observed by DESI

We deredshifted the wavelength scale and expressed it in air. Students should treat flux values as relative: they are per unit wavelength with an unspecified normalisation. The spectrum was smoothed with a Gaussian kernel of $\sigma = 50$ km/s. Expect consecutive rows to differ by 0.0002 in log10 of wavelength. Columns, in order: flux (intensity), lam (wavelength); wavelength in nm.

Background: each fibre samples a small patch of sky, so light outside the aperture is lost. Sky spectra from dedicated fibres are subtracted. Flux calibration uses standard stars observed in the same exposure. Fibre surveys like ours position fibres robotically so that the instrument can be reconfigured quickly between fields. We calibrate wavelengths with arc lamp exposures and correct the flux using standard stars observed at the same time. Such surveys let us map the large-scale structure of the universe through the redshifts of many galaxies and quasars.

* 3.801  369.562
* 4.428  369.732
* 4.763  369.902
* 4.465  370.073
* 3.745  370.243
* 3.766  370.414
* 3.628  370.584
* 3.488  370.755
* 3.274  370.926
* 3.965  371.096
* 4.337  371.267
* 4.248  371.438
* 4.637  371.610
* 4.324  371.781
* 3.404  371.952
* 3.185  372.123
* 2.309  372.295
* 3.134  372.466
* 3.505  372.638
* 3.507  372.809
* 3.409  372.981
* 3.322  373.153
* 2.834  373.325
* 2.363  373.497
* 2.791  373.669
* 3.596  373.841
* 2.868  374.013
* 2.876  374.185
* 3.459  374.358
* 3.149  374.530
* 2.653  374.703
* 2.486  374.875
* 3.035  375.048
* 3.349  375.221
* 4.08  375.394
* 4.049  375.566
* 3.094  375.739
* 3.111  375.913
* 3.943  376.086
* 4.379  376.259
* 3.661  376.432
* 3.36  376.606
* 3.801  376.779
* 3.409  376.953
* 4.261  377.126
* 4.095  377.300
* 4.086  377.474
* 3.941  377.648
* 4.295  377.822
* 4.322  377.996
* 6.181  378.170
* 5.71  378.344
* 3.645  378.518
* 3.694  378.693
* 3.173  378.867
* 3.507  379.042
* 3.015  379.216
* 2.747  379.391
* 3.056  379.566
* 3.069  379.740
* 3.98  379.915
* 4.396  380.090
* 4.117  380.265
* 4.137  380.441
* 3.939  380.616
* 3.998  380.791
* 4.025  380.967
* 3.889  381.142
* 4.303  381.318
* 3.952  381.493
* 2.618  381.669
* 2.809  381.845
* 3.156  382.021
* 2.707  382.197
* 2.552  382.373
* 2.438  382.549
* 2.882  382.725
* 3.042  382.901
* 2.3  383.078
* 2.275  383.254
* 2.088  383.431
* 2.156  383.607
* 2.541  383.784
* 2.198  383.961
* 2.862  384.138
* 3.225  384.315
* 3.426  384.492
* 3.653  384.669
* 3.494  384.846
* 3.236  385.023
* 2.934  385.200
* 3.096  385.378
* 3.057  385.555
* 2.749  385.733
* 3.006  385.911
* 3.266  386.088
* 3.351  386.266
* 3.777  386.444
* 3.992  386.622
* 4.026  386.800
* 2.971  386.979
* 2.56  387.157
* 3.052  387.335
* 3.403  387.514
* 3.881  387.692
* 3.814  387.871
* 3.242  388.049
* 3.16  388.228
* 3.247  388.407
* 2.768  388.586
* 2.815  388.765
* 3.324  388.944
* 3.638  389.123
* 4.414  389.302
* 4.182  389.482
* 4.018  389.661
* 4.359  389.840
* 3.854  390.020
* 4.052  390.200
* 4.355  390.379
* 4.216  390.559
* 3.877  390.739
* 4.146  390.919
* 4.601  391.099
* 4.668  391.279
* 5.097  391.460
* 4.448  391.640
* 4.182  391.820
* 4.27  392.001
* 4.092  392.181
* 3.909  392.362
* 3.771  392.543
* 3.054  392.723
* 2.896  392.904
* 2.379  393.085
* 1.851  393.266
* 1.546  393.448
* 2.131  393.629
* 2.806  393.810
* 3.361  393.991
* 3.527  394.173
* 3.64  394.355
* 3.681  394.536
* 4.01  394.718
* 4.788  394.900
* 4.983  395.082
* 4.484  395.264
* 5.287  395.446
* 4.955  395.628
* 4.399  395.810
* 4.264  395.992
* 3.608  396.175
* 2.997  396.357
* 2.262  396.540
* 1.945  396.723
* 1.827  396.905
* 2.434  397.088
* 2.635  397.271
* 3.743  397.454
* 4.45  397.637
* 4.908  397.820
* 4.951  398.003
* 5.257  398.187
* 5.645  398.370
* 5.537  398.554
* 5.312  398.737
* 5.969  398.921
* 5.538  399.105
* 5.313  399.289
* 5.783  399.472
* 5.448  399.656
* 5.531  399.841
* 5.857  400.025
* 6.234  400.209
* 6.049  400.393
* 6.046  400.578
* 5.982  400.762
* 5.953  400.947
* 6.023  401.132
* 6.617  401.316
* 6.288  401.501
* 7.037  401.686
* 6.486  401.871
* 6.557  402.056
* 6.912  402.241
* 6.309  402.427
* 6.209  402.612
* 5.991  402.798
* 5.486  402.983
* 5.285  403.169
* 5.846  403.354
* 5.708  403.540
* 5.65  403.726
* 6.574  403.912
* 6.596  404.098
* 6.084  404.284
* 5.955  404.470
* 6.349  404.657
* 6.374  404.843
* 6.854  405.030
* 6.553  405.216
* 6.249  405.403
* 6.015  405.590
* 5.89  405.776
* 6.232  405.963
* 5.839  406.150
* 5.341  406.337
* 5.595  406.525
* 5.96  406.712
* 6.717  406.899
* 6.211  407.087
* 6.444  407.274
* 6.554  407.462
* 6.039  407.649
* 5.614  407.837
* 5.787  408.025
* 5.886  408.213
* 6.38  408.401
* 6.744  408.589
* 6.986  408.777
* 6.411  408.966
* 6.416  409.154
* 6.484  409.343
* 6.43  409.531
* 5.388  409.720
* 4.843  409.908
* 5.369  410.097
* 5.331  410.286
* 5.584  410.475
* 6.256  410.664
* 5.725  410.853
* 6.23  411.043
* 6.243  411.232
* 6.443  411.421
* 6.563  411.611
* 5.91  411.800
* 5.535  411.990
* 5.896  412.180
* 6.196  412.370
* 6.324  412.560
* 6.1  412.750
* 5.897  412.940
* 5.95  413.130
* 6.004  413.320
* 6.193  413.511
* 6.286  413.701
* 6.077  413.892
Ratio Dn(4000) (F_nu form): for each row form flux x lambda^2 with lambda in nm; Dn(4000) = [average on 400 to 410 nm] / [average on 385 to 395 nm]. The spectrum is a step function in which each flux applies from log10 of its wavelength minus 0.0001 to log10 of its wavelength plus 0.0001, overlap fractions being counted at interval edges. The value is 1.87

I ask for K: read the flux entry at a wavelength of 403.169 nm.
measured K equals 5.285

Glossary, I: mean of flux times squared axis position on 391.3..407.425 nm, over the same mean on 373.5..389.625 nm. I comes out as 1.6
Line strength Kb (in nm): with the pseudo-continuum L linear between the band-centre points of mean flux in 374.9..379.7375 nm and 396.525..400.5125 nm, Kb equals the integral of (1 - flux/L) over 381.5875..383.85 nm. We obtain 0.81 nm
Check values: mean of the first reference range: 3.79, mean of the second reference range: 4.72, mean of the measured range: 2.58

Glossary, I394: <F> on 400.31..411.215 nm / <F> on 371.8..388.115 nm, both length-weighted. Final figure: 1.8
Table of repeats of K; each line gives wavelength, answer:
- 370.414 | 3.766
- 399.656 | 5.448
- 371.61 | 4.637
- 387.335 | 3.052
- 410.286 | 5.331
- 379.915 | 3.98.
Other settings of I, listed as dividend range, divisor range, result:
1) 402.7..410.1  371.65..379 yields 1.99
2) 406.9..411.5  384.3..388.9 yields 2.08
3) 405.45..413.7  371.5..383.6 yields 2.06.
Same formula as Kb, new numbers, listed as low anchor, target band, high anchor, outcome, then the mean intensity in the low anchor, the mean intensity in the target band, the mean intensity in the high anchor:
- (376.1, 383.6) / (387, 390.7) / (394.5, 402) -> 0.55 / 3.58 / 3.61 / 4.91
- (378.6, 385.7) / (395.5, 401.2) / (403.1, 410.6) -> 0.41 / 3.19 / 4.74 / 6.07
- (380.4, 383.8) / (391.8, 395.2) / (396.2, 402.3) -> 0.79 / 3.09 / 3.41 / 5.12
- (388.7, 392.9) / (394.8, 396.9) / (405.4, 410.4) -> 0.32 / 4.04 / 3.91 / 6.04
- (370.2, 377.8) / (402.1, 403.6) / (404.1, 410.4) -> -0.06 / 3.5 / 5.99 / 6.11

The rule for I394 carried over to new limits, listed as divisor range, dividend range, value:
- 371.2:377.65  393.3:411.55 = 1.56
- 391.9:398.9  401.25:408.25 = 1.64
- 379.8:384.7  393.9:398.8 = 1.26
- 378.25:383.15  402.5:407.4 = 1.75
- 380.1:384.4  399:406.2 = 1.96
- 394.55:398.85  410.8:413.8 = 1.48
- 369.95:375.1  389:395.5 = 1.13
